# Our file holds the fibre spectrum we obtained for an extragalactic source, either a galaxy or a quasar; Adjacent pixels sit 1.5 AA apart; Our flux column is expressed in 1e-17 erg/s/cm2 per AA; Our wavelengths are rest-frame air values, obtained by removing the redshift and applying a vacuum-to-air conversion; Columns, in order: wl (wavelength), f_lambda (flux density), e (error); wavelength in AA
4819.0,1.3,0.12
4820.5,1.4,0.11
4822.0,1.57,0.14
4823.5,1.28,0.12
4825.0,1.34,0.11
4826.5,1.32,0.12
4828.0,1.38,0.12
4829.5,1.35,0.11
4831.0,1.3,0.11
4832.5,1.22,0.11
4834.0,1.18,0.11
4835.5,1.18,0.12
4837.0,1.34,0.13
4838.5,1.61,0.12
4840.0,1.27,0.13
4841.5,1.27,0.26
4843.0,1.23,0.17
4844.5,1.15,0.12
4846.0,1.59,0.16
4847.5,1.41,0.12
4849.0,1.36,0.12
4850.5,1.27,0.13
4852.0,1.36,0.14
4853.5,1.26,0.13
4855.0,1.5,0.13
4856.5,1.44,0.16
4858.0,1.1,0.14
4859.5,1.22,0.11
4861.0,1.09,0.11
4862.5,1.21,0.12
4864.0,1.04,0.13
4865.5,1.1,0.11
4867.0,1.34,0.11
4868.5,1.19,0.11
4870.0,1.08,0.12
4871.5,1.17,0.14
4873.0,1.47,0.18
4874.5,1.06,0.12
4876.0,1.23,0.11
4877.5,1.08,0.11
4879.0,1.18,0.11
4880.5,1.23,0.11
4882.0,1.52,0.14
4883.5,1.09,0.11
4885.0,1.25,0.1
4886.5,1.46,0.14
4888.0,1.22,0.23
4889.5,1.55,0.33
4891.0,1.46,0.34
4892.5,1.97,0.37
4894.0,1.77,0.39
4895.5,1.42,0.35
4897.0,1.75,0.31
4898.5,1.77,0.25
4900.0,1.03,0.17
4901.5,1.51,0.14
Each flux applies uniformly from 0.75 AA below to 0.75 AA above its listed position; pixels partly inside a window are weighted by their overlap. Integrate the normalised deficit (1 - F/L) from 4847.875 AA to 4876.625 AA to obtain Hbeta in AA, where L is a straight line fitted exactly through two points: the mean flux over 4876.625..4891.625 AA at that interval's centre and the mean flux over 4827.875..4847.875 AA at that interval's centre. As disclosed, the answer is 1.5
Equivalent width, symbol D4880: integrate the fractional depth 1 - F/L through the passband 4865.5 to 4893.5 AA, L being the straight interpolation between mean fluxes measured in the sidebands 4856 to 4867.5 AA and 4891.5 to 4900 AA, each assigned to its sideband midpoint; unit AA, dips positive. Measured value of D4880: 2.54 AA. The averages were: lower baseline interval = 1.18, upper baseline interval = 1.67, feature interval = 1.31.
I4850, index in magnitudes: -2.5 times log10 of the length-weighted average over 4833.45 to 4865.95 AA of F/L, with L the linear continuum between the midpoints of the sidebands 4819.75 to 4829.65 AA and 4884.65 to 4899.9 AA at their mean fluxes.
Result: 0.13 mag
